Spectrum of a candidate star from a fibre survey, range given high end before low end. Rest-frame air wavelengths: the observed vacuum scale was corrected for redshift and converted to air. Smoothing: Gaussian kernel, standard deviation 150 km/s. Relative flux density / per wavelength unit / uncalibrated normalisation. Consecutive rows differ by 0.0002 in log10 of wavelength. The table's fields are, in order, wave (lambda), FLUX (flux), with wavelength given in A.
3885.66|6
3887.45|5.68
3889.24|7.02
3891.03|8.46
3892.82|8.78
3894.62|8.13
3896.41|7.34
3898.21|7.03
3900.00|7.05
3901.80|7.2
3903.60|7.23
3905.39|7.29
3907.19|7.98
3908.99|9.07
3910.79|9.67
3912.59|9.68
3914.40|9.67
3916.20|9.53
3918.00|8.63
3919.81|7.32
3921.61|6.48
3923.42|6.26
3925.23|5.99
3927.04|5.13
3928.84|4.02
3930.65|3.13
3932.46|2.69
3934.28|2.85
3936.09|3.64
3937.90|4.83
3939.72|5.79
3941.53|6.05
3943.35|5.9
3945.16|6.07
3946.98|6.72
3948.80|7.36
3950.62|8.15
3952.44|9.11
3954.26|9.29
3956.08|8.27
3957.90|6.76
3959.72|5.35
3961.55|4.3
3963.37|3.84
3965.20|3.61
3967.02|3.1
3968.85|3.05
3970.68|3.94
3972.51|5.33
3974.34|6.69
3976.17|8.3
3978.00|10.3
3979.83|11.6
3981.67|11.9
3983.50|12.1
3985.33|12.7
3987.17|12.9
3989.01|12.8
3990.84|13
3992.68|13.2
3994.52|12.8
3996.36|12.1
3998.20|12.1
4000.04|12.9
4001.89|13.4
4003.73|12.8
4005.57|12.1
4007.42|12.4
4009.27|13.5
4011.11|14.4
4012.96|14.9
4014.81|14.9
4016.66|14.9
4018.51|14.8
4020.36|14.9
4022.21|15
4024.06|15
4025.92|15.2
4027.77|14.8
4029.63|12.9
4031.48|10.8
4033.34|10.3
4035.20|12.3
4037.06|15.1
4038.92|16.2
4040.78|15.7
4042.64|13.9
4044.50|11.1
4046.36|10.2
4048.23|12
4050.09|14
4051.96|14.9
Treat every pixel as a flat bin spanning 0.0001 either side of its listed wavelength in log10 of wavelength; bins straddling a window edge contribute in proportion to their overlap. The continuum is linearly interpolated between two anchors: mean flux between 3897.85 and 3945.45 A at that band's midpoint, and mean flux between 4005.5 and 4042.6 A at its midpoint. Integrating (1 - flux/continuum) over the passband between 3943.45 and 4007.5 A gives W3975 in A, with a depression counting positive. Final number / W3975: 9.6 A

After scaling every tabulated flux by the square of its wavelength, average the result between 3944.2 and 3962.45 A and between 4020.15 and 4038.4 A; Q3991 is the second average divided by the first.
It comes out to 1.98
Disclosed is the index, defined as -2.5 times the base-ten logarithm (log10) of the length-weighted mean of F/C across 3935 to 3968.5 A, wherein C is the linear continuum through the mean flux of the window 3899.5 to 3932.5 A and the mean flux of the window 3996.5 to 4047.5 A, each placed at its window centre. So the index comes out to 0.48 mag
